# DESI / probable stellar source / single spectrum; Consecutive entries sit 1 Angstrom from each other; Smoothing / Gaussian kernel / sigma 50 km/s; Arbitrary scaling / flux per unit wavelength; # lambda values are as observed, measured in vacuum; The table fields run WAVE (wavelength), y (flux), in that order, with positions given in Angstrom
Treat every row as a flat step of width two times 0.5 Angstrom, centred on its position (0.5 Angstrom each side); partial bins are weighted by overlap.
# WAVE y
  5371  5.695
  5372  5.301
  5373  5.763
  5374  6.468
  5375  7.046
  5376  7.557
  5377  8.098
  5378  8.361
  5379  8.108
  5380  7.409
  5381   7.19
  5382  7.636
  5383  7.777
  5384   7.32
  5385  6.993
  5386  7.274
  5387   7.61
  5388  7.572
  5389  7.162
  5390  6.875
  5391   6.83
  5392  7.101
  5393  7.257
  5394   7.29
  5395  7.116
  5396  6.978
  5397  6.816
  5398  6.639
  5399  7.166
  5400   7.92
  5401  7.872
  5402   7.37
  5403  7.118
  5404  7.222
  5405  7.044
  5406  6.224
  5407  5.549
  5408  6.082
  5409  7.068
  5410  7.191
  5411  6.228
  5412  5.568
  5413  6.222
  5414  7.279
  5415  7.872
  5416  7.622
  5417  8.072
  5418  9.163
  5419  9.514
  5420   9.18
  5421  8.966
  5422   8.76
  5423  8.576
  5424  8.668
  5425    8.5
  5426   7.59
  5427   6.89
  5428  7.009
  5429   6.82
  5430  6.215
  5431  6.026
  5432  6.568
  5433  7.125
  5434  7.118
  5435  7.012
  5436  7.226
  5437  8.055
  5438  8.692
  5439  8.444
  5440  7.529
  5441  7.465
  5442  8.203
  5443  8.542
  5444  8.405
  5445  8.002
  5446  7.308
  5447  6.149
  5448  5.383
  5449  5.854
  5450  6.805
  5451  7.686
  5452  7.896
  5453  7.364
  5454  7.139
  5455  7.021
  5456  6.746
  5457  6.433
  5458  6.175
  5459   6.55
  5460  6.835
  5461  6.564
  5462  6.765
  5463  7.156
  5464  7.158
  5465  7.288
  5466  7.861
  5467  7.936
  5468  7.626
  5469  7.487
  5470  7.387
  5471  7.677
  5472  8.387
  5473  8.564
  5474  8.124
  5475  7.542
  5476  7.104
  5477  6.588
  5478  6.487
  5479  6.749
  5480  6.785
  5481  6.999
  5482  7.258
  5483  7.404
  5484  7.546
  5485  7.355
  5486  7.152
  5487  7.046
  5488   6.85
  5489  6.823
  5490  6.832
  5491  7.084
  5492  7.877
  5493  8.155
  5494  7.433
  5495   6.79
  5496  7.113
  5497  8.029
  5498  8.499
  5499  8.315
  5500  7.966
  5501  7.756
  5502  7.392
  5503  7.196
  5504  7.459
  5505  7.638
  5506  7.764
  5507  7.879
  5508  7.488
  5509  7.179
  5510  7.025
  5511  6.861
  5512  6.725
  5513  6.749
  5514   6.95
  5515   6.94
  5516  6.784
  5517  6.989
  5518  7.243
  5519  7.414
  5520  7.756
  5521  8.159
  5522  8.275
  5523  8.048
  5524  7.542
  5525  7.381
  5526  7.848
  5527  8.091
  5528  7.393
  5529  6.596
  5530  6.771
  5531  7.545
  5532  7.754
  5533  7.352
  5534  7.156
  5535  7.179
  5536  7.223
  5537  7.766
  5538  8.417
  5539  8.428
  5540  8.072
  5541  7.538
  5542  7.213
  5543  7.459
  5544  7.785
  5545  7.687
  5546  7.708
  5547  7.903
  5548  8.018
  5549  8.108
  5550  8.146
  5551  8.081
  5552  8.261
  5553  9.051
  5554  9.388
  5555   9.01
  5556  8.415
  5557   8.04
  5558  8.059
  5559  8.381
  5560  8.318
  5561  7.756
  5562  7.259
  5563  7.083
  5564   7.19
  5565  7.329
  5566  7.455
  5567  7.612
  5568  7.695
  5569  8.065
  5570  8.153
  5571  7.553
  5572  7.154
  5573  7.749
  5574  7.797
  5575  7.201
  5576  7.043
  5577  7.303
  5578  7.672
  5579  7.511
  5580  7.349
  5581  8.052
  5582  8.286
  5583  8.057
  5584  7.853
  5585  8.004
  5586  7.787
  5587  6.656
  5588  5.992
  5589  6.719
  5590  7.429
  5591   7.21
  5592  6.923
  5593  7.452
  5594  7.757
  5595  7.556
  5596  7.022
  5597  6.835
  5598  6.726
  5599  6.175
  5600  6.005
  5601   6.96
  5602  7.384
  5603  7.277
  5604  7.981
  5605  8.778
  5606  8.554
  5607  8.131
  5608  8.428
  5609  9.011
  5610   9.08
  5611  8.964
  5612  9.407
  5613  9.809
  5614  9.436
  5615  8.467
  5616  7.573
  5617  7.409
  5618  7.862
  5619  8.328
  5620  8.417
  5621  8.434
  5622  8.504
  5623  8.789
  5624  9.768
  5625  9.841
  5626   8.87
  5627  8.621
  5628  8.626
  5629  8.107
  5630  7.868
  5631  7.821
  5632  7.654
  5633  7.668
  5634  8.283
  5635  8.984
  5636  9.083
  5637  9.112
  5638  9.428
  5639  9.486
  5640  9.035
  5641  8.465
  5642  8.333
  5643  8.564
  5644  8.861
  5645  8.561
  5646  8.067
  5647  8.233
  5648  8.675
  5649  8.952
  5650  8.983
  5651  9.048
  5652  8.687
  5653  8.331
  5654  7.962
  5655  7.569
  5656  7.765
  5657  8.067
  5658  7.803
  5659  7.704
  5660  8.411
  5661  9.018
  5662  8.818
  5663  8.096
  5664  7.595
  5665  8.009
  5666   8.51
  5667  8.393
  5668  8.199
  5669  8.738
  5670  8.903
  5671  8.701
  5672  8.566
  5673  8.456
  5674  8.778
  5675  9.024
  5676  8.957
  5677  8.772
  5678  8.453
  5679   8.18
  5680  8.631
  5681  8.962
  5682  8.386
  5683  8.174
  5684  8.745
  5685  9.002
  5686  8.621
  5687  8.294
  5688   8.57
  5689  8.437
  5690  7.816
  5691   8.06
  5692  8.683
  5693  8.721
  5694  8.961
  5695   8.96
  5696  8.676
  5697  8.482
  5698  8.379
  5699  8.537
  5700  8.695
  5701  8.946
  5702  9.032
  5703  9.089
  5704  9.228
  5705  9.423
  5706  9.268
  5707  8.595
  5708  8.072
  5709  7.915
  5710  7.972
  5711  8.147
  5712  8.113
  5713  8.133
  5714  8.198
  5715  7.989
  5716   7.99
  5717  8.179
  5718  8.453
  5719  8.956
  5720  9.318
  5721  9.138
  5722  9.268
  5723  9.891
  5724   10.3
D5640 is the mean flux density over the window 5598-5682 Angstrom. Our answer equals 8.43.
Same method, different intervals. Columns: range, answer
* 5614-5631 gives 8.48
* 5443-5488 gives 7.19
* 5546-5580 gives 7.86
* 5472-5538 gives 7.4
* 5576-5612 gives 7.59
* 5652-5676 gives 8.34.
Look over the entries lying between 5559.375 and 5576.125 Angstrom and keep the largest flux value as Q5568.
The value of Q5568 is 8.318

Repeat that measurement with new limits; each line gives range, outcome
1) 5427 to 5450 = 8.692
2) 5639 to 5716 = 9.486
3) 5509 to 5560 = 9.388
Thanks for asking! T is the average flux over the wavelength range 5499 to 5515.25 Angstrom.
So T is 7.35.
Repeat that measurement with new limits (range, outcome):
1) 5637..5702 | 8.54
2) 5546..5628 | 7.93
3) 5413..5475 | 7.51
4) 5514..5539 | 7.49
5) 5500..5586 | 7.66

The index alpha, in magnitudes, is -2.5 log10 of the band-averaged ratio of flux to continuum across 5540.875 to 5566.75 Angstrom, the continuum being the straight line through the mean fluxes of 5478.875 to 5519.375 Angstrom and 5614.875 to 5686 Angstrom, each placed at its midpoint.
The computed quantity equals -0.03 mag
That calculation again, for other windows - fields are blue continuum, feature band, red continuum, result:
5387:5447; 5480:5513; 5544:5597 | 0.03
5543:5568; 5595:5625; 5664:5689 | 0.01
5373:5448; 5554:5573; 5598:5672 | 0.03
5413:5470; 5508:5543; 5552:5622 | 0.03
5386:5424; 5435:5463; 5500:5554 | 0.03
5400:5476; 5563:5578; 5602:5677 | 0.09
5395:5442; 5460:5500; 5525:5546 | 0.02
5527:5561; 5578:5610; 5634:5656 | 0.10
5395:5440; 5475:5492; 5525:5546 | 0.07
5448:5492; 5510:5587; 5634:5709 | 0.01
